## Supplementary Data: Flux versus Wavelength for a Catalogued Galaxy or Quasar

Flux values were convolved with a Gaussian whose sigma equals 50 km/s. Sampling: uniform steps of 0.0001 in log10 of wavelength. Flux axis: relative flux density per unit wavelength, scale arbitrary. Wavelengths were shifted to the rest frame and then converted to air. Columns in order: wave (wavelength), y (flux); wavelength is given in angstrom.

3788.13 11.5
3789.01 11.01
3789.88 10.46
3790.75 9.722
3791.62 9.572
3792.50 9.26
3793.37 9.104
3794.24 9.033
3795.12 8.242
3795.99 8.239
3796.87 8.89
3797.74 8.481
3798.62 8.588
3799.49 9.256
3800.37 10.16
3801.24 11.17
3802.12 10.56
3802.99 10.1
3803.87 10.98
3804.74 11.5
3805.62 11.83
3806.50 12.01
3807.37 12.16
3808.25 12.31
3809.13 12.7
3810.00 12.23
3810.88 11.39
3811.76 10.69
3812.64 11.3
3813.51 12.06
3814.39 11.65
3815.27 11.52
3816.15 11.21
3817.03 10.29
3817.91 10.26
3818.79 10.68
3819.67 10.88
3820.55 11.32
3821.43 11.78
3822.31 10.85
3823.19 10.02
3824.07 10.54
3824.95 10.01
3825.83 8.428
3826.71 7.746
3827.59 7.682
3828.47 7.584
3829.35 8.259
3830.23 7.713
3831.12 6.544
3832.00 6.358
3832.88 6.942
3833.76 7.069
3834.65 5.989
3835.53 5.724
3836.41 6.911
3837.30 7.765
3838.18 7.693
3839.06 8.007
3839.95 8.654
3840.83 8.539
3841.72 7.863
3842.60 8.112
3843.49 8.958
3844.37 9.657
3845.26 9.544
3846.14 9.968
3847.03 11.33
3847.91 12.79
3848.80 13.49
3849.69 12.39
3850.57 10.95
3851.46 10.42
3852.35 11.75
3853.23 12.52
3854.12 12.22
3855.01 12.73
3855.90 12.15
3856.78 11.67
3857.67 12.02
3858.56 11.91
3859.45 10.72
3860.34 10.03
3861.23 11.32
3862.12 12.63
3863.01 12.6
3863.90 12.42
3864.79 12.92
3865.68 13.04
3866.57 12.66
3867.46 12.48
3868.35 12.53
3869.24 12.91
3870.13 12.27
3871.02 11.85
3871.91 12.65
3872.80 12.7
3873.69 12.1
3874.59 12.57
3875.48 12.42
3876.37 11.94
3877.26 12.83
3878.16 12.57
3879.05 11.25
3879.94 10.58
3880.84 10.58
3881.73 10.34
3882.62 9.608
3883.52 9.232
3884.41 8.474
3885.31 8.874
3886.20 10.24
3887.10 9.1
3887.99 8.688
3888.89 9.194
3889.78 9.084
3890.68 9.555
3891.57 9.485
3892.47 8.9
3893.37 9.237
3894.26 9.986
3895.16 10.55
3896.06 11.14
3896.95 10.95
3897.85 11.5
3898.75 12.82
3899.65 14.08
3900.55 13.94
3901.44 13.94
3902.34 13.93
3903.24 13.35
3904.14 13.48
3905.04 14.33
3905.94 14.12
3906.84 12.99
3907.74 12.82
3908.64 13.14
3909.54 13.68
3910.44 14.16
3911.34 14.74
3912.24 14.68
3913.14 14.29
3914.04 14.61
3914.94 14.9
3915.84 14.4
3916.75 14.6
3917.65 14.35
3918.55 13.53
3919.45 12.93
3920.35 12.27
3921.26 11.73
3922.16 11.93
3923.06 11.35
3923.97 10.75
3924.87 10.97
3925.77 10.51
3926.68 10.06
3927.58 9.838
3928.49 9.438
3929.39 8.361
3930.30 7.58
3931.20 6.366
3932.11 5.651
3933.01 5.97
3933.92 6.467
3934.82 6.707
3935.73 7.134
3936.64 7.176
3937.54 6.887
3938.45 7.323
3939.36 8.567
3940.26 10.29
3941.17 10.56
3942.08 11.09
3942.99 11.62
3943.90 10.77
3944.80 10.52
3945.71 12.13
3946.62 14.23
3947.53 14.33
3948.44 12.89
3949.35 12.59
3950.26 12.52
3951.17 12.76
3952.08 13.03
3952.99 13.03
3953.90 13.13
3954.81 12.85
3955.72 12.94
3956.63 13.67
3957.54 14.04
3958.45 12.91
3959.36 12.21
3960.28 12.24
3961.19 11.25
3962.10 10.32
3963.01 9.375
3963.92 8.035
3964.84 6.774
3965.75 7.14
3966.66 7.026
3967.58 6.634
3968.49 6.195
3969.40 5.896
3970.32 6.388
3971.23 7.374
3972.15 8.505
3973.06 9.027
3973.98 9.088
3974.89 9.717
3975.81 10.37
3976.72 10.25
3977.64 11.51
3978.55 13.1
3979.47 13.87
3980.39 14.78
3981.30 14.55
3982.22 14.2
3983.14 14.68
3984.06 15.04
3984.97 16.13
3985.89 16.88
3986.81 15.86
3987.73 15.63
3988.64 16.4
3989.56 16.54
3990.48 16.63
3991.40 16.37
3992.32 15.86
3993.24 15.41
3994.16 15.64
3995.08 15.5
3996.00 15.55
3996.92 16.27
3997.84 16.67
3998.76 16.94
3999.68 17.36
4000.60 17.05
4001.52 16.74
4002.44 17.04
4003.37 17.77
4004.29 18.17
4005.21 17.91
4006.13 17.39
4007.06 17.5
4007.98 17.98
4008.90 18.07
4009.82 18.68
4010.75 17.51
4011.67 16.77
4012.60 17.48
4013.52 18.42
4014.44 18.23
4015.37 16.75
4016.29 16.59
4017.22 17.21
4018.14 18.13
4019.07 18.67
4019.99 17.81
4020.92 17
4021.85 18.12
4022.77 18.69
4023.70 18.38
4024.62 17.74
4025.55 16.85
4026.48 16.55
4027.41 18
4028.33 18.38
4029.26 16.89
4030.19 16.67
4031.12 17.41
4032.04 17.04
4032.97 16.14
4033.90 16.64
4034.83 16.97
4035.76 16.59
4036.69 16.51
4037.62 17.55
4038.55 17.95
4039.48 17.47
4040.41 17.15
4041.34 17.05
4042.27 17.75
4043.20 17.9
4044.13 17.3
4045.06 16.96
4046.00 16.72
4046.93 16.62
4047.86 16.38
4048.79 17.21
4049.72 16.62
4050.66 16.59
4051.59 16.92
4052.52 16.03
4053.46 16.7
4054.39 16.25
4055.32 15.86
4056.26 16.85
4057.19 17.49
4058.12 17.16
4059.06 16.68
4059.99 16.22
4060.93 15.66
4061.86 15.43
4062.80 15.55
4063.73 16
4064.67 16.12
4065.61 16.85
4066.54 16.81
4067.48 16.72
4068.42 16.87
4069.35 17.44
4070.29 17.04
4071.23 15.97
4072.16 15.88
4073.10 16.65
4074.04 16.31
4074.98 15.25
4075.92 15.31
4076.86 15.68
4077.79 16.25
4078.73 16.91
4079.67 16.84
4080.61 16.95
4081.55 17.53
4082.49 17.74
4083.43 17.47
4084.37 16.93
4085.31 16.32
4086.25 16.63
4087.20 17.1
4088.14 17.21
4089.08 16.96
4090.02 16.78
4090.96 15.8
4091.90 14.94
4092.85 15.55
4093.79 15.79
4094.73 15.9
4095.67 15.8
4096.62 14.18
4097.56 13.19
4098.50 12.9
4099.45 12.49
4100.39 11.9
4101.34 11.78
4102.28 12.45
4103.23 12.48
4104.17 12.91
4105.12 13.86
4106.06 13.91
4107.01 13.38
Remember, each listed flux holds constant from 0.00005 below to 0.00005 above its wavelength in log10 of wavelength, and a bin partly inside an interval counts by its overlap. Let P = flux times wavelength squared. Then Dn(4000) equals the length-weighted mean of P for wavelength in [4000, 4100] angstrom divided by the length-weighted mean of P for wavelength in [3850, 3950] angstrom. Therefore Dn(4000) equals 1.6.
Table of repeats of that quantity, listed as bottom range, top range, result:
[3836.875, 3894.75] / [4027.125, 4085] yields 1.70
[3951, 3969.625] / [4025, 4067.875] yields 1.66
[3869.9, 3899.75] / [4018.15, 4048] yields 1.74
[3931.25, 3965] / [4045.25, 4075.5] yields 1.64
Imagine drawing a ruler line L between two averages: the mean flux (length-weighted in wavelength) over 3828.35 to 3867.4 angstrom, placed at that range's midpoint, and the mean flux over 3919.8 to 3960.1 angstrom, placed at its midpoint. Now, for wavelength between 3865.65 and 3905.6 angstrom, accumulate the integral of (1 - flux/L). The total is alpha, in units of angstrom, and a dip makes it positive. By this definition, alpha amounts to -4.33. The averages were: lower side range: 10.1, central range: 11.4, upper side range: 10.6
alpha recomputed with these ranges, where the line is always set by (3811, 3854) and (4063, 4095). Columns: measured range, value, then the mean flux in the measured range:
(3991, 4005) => -2.33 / 16.6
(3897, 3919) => -3.94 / 13.8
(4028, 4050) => -2.45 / 17.1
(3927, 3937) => 4.03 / 7.37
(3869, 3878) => -1.41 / 12.4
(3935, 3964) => 3.49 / 11.3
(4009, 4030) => -4.05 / 17.7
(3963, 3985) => 5.60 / 10.1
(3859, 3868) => -1.40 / 12.1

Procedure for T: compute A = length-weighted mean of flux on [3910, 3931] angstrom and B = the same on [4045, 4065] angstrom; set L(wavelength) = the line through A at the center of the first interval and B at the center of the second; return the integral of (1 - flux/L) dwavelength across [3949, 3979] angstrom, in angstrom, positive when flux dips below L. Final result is 7.04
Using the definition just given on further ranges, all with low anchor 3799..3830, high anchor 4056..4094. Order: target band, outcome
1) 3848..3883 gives -0.6 angstrom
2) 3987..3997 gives -0.9 angstrom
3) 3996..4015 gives -3.2 angstrom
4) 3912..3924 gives -0.4 angstrom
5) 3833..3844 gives 3.5 angstrom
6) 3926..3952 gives 7.3 angstrom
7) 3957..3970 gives 4.4 angstrom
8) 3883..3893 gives 2.5 angstrom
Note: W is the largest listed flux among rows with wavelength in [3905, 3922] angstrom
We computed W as 14.9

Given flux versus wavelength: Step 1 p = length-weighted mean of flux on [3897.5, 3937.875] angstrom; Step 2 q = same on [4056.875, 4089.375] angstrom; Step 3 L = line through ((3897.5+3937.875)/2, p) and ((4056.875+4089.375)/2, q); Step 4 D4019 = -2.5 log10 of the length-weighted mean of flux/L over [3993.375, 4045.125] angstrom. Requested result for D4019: -0.17 mag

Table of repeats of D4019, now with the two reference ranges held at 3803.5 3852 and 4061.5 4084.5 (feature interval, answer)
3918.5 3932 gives 0.21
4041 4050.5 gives -0.08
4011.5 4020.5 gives -0.18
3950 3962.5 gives 0.06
